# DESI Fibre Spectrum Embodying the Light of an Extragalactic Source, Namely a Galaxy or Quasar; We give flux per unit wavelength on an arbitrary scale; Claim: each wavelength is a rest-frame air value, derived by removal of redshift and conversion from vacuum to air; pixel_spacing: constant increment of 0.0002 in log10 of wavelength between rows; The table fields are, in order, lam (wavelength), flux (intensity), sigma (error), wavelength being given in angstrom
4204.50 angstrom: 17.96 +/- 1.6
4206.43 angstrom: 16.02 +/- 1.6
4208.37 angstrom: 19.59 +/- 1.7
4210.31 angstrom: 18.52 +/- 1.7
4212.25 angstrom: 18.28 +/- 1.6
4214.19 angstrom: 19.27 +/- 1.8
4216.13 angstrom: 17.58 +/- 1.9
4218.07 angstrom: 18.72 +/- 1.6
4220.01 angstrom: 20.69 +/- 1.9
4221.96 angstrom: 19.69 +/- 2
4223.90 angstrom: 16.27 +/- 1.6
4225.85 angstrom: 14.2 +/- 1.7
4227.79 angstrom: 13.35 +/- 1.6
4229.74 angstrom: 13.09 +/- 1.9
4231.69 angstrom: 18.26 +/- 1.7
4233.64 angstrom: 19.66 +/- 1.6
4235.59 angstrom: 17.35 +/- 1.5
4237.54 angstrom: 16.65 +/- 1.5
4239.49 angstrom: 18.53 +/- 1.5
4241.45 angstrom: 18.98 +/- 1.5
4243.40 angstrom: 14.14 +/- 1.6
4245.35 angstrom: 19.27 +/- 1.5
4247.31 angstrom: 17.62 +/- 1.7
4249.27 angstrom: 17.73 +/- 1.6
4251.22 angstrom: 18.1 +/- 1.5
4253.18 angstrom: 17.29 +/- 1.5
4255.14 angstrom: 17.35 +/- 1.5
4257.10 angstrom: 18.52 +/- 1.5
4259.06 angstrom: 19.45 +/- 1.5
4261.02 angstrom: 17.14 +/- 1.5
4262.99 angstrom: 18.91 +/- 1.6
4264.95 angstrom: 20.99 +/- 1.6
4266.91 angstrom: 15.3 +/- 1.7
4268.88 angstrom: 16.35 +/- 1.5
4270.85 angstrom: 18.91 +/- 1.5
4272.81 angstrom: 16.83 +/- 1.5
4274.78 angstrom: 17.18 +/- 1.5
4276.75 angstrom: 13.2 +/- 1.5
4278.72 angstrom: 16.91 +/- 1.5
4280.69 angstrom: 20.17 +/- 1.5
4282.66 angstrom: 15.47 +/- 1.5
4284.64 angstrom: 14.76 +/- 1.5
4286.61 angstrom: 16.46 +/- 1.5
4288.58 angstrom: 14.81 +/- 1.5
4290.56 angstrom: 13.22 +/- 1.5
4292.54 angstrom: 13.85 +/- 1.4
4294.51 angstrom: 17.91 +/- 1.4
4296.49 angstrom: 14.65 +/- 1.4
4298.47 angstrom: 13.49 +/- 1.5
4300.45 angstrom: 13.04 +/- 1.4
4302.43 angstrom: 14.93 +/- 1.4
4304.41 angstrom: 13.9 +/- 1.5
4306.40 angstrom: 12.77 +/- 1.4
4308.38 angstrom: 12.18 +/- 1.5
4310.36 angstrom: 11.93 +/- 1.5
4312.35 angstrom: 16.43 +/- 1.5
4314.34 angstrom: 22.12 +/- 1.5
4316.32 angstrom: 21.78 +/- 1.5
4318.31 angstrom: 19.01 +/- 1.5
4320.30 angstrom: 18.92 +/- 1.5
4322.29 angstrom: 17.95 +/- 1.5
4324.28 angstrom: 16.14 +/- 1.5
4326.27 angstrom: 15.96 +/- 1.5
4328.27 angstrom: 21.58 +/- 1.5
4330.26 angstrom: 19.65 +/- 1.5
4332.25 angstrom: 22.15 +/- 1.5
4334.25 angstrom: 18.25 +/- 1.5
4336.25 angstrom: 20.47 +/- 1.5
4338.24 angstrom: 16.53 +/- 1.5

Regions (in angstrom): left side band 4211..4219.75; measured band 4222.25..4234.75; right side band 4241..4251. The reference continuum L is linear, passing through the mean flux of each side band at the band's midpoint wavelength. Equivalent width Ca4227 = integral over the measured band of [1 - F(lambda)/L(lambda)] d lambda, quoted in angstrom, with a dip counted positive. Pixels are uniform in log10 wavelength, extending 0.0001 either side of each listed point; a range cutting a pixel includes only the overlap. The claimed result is 1.5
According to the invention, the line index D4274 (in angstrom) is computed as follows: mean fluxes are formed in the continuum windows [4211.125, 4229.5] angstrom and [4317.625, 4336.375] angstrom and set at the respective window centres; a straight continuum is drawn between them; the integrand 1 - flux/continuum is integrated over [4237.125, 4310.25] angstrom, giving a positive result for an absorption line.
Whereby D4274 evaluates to 7.2 angstrom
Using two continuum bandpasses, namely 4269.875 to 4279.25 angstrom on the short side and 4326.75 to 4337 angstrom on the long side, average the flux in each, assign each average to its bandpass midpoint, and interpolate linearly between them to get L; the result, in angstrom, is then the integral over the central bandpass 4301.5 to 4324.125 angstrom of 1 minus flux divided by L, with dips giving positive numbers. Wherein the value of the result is 3.0 angstrom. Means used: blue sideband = 16.6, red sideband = 20.2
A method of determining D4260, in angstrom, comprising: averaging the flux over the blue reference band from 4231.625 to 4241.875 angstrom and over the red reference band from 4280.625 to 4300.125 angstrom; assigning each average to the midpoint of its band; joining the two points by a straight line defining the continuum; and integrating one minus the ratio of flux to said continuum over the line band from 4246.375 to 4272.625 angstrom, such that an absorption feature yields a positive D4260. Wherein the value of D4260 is -1.6 angstrom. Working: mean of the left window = 18.2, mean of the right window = 15.2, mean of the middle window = 17.9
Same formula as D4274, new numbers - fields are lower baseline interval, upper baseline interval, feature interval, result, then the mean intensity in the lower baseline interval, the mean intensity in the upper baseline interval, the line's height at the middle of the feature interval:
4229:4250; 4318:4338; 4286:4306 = 4.2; 17.4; 18.9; 18.4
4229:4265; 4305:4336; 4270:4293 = 2.3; 17.8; 17.8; 17.8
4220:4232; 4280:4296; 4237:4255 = -1.9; 16.1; 15.7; 16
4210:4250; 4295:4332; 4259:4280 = -0.3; 17.5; 16.6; 17.1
